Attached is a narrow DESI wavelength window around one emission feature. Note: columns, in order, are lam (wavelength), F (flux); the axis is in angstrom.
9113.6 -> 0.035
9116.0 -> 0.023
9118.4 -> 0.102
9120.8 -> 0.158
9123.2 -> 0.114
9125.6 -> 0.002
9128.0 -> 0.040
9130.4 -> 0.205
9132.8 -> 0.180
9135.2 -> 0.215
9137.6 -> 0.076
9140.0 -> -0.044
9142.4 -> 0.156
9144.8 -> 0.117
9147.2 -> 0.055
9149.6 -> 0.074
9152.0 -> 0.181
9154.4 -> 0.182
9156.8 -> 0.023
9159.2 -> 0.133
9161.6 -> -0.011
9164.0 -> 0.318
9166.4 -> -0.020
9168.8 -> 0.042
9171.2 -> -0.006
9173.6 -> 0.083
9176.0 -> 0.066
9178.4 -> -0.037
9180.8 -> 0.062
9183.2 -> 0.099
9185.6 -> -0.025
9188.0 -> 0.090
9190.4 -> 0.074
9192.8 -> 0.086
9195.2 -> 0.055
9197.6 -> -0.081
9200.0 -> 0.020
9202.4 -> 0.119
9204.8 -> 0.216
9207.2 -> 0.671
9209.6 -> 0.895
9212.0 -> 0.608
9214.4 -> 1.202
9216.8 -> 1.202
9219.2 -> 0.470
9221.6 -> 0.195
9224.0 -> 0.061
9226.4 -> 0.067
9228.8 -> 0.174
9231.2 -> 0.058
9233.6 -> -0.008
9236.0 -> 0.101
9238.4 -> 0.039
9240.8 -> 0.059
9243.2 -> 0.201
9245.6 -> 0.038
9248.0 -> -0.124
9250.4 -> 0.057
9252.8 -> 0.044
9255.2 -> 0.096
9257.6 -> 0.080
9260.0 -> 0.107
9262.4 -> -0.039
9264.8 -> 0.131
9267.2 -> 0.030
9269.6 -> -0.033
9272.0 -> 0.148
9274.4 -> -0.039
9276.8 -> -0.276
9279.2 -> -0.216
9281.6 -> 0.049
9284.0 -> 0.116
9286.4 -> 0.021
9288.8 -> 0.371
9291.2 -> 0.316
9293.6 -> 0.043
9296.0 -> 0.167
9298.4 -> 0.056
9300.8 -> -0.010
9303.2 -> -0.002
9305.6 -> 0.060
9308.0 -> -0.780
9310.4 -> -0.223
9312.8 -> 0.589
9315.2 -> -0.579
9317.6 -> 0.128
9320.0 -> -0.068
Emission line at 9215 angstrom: [O II]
